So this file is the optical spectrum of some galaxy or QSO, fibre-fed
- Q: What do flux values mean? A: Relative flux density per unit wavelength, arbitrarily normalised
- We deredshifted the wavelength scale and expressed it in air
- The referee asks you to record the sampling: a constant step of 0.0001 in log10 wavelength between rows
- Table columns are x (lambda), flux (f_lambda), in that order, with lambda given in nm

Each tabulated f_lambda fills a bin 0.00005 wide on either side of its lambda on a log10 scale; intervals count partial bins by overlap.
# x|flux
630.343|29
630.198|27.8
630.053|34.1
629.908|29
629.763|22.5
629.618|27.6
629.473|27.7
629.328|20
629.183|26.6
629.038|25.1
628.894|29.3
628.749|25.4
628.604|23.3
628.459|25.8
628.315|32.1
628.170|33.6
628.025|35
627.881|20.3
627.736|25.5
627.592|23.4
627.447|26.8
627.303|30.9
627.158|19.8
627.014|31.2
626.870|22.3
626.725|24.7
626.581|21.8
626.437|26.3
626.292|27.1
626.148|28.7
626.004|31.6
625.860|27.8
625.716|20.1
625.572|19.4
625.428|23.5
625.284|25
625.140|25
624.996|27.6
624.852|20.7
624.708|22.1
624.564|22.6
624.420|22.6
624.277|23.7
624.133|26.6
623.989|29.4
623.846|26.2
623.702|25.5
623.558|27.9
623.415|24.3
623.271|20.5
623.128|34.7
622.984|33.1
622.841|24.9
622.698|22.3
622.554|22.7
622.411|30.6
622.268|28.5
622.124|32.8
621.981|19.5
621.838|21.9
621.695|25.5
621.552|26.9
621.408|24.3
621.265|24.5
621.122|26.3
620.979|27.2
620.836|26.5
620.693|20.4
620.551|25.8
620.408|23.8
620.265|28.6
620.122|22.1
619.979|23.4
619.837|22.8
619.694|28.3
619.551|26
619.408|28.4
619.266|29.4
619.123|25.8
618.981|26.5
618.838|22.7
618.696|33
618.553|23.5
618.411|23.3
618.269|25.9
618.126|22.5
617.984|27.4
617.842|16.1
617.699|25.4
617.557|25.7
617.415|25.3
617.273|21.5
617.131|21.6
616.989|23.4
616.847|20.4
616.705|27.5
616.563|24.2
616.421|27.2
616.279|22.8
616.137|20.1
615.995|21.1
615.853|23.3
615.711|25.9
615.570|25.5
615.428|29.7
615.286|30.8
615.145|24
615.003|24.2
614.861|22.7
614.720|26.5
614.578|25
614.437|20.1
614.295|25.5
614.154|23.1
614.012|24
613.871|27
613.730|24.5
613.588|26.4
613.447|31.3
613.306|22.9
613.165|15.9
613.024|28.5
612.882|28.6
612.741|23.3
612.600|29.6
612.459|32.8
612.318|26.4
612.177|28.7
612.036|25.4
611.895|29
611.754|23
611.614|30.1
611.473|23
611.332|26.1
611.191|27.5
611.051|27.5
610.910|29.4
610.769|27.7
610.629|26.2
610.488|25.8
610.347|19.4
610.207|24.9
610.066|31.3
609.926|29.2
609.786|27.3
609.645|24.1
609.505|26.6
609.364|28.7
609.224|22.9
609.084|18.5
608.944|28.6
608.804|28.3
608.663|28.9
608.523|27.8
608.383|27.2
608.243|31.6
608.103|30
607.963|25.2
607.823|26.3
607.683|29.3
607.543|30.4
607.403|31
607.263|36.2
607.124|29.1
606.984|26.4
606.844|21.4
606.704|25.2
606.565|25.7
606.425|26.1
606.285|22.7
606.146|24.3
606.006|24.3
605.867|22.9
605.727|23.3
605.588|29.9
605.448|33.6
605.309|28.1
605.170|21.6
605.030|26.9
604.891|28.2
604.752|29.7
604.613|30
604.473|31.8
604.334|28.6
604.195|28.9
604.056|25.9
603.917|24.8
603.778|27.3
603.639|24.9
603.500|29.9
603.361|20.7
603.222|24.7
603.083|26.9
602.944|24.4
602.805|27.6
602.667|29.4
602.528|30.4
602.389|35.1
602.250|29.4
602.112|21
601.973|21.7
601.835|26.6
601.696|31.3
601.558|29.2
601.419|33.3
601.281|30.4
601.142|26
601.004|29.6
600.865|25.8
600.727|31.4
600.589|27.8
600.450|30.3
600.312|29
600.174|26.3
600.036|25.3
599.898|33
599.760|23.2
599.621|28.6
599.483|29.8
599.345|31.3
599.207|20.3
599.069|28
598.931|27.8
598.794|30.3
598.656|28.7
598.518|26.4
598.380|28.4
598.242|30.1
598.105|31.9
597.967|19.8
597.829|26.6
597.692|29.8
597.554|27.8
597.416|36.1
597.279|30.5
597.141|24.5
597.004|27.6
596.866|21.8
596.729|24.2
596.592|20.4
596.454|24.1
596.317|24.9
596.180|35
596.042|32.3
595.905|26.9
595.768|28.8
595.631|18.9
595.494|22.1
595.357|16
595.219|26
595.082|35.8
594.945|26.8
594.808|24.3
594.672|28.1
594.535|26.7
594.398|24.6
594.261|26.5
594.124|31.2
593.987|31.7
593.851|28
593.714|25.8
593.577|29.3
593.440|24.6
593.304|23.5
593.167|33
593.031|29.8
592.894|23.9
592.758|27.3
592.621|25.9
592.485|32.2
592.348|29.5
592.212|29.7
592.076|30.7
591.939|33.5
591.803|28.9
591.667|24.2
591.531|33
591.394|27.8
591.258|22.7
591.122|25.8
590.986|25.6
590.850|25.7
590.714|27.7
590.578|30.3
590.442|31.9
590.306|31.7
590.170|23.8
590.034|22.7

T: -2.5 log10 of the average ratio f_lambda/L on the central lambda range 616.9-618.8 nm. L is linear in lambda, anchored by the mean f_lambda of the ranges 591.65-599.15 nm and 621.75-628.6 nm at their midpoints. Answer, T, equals 0.092 mag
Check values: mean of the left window 27.5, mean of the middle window 24.1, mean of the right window 25.9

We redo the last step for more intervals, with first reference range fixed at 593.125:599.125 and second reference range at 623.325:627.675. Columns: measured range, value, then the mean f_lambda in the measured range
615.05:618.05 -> 0.07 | 24.2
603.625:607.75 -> -0.03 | 27.3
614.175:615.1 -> 0.08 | 23.9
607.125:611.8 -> -0.04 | 27.3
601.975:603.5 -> -0.01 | 26.9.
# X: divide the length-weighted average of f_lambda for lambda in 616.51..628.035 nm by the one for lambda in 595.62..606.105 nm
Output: 0.92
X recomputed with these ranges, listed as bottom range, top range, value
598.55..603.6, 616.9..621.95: 0.89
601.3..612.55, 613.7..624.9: 0.92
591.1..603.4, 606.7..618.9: 0.94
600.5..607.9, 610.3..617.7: 0.92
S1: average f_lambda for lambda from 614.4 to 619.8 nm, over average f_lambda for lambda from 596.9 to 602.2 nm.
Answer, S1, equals 0.89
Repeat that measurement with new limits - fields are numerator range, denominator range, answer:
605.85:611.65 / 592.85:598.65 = 0.99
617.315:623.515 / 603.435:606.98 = 0.96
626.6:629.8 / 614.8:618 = 1.09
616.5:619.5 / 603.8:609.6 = 0.91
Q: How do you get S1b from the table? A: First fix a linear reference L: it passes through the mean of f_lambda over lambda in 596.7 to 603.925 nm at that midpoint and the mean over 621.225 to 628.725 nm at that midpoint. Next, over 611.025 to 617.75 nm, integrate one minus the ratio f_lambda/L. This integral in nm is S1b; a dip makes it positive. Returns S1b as 0.35 nm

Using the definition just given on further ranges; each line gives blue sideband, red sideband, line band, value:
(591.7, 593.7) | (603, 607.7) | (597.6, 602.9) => -0.10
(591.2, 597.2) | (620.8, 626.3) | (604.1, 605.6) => -0.12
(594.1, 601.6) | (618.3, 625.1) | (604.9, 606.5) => 0.06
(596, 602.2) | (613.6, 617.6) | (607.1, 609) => -0.25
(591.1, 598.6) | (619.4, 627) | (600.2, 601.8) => -0.14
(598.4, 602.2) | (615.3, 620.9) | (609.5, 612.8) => -0.11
